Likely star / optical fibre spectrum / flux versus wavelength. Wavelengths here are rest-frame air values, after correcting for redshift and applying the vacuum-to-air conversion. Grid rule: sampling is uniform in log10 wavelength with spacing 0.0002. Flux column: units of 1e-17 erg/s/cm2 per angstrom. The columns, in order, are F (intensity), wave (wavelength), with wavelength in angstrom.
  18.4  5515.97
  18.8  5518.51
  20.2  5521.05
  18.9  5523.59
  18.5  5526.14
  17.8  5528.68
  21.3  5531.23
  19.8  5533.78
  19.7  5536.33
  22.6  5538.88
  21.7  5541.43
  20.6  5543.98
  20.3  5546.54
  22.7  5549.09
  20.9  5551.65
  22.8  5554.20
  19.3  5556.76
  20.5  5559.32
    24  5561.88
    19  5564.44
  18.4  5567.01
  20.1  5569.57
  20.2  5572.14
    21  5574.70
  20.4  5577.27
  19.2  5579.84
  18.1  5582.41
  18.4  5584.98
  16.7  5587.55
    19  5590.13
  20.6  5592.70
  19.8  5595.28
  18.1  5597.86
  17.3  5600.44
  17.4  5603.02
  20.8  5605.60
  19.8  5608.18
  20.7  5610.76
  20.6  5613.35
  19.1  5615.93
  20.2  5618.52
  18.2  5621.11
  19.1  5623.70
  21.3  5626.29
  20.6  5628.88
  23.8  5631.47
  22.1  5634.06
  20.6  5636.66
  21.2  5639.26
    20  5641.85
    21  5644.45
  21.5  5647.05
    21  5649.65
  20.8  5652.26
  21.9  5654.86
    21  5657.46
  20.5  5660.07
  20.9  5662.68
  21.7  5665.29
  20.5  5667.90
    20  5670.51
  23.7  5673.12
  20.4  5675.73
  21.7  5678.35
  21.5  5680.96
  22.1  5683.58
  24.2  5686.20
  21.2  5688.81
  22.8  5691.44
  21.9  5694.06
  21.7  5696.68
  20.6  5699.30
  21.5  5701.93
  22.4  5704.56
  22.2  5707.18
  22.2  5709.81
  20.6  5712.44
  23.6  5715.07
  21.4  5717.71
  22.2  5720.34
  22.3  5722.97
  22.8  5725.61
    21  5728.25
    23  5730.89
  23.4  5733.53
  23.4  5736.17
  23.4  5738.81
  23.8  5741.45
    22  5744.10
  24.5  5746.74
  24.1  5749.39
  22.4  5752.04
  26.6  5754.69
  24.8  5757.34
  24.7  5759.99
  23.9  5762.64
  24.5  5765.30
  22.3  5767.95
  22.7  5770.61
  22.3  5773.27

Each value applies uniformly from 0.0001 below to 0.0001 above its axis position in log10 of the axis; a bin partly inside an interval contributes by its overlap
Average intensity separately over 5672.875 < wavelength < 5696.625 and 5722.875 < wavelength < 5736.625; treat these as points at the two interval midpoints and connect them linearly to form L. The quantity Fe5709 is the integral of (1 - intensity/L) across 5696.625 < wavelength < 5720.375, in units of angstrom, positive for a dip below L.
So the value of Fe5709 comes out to 0.6 angstrom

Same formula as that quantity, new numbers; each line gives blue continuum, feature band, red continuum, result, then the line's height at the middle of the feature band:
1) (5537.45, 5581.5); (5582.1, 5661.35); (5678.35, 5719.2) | 4.7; 21.3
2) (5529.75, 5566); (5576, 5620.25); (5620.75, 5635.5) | 3.9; 21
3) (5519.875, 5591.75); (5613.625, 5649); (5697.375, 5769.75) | 1.0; 21.3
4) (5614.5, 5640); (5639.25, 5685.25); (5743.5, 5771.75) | 0.6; 21.5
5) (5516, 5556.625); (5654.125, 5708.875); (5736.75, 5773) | 2.4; 22.6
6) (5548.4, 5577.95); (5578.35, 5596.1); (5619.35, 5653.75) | 1.7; 20.8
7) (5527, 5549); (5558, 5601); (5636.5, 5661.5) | 2.5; 20.7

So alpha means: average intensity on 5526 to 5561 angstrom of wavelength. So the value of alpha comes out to 20.7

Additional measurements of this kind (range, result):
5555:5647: 19.9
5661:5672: 20.8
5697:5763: 22.9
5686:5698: 22.2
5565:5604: 19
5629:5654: 21.3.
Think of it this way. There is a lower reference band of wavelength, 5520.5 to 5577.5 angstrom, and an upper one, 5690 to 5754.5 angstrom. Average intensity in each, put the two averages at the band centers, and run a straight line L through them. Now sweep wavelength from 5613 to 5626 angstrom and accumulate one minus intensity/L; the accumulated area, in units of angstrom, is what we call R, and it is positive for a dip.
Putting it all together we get 1.1 angstrom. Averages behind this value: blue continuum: 20.5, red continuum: 22.5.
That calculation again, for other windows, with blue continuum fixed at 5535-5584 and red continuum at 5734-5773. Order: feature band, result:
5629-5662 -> 1.1 angstrom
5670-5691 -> 0.6 angstrom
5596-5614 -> 1.8 angstrom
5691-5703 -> 0.6 angstrom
